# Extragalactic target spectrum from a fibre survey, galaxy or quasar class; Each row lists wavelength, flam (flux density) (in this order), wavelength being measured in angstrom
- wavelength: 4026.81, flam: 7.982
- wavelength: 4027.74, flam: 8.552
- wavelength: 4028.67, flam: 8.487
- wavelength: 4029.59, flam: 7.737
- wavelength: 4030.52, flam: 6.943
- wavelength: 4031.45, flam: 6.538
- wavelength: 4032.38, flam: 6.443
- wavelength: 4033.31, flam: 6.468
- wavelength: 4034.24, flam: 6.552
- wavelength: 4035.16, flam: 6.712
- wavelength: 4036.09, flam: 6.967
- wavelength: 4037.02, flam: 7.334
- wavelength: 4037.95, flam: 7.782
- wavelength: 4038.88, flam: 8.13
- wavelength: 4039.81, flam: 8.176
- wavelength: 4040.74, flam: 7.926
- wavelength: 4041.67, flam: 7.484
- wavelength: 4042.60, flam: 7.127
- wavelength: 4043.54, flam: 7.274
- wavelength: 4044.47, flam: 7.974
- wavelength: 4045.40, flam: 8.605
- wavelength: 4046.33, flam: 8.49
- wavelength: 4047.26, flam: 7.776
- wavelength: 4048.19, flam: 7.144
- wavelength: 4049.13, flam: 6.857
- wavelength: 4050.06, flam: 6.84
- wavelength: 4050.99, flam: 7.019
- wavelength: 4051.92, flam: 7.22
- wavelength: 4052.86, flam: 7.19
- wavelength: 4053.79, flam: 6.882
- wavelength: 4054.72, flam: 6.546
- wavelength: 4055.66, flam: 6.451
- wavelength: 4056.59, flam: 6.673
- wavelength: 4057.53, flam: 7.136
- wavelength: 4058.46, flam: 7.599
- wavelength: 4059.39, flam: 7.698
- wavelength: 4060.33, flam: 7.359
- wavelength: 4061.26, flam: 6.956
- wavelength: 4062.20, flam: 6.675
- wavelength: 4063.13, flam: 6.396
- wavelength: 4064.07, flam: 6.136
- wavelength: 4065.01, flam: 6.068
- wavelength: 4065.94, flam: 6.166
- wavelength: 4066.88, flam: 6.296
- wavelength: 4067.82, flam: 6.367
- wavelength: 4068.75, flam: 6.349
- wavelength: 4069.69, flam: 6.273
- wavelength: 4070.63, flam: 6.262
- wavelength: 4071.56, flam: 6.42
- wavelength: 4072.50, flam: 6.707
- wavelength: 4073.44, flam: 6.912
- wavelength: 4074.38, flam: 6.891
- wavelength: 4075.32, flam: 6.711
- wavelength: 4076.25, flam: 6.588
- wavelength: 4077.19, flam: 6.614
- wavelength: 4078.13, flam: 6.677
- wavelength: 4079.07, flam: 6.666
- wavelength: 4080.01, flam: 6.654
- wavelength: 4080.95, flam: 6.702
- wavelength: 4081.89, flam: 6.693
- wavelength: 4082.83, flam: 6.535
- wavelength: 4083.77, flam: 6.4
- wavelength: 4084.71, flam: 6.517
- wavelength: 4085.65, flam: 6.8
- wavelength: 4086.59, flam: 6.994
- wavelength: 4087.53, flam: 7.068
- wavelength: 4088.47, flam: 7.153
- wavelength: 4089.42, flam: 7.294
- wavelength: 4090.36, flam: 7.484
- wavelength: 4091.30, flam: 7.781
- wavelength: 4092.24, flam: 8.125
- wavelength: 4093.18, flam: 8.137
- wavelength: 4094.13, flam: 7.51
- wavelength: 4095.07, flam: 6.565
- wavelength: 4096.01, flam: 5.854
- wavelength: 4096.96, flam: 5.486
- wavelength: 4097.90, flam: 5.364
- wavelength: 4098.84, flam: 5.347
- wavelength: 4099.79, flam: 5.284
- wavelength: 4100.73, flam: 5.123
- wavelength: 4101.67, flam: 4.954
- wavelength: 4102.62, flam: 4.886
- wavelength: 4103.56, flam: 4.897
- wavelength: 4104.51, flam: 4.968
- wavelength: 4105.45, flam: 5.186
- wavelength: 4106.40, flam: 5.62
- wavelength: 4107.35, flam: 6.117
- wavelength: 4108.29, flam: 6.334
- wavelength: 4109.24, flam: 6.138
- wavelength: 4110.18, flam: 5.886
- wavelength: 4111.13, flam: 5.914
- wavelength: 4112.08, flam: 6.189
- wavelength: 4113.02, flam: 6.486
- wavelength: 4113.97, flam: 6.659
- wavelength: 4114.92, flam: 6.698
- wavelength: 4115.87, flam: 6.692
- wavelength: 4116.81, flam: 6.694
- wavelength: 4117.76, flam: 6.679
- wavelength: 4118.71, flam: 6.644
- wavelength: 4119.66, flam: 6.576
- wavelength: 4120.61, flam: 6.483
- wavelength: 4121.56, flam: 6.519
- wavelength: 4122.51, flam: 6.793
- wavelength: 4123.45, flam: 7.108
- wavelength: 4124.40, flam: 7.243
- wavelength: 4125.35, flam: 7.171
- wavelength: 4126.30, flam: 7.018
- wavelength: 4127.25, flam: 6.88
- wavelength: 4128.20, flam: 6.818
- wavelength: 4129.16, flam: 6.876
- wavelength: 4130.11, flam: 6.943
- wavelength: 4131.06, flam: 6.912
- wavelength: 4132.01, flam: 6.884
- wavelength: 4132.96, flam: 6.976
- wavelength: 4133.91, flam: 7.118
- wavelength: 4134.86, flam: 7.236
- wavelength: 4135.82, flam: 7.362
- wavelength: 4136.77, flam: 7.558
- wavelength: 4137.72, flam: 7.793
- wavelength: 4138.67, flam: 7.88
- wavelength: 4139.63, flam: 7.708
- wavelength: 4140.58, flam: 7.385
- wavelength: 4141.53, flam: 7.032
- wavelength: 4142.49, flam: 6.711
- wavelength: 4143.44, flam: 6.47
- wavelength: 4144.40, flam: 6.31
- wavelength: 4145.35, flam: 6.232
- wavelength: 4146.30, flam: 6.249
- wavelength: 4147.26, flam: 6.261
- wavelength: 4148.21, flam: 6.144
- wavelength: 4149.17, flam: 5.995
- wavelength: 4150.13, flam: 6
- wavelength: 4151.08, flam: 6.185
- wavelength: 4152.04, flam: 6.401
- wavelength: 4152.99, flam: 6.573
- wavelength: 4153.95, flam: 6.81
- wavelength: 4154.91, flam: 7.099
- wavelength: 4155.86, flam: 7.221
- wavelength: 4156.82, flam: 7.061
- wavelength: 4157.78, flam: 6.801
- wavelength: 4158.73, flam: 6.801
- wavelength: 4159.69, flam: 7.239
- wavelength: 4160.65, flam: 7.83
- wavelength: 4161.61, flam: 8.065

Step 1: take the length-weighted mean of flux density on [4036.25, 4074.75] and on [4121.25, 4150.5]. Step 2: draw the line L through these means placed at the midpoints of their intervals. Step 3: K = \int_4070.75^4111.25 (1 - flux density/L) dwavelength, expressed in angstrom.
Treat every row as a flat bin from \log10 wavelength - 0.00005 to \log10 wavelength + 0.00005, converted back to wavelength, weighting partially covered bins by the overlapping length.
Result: 3.6 angstrom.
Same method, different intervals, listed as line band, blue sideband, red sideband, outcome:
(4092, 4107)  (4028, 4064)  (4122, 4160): 2.7 angstrom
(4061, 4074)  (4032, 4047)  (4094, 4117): 0.7 angstrom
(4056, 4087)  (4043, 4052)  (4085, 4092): 2.9 angstrom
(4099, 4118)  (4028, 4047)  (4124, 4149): 3.3 angstrom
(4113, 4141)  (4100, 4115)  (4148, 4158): -4.2 angstrom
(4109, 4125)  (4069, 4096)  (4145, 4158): 0.3 angstrom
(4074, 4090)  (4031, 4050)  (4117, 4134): 0.8 angstrom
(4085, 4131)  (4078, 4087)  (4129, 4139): 3.3 angstrom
